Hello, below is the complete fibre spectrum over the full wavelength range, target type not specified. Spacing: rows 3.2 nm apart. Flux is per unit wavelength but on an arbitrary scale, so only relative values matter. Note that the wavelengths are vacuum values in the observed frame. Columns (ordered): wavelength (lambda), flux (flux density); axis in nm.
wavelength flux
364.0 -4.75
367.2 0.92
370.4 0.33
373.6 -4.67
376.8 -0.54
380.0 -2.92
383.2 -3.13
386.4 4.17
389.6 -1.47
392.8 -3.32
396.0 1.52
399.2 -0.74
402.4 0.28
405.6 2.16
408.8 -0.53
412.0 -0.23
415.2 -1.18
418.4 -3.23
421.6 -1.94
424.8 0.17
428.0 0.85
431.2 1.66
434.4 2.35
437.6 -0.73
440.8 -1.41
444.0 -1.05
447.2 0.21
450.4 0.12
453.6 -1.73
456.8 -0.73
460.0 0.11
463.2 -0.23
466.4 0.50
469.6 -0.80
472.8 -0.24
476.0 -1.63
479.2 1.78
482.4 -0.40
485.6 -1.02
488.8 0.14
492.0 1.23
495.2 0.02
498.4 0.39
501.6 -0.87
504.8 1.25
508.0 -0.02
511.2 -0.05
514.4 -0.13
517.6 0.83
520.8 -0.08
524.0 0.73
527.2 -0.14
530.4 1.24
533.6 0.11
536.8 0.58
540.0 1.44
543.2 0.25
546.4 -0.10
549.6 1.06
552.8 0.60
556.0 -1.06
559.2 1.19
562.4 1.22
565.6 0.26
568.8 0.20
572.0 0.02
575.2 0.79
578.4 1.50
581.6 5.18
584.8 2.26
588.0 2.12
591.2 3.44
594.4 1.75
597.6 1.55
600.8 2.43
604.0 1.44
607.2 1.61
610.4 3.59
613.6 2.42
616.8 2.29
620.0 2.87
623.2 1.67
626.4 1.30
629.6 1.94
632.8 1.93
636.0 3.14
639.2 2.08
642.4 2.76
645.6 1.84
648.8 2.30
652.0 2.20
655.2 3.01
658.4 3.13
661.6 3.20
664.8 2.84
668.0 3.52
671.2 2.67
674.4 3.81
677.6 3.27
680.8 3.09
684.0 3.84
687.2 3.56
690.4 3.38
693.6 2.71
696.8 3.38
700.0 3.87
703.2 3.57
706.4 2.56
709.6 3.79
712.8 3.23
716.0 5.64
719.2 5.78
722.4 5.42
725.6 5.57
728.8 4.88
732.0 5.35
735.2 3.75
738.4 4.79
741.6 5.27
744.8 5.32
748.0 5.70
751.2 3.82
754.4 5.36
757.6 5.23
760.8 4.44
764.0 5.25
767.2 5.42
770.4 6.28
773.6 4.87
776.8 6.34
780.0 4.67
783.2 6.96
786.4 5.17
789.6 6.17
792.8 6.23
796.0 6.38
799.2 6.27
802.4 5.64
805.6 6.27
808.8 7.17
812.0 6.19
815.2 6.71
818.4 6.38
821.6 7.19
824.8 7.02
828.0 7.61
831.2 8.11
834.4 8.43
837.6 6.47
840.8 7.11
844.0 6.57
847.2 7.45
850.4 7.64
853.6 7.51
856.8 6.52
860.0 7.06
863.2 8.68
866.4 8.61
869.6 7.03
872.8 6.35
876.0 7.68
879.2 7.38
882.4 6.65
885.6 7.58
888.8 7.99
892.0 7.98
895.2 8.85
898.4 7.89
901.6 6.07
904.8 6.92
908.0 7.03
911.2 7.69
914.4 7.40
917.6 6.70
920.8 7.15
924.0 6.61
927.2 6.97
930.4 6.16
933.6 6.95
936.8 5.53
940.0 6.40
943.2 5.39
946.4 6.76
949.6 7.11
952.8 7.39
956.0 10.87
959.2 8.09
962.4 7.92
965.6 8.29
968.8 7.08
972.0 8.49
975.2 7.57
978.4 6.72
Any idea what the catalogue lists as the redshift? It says 0.795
